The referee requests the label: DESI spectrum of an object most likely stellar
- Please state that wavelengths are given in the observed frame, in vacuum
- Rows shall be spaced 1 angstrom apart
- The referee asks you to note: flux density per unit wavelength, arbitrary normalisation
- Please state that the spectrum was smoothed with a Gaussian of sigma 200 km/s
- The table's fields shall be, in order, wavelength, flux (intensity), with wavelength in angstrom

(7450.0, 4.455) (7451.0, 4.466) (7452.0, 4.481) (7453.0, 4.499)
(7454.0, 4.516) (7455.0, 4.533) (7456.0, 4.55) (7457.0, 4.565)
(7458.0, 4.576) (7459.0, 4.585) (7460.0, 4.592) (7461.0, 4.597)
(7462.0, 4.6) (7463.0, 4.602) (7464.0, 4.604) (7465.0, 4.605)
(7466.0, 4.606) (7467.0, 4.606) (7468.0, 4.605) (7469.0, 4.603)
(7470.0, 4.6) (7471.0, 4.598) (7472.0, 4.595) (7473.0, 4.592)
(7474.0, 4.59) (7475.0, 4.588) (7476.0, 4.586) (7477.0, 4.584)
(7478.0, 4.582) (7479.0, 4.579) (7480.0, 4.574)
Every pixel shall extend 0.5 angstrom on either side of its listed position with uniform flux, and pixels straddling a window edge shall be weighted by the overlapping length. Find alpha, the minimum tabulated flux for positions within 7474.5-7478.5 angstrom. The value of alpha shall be 4.582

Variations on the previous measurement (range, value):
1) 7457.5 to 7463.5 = 4.576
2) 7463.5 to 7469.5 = 4.603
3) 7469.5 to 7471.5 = 4.598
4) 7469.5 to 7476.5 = 4.586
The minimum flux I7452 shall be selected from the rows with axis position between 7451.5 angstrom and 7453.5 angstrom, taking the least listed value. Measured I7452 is 4.481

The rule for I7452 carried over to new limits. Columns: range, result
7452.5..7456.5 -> 4.499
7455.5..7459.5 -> 4.55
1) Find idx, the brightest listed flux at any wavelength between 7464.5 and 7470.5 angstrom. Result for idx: 4.606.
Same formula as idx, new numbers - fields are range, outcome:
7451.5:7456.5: 4.55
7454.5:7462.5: 4.6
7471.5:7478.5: 4.595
